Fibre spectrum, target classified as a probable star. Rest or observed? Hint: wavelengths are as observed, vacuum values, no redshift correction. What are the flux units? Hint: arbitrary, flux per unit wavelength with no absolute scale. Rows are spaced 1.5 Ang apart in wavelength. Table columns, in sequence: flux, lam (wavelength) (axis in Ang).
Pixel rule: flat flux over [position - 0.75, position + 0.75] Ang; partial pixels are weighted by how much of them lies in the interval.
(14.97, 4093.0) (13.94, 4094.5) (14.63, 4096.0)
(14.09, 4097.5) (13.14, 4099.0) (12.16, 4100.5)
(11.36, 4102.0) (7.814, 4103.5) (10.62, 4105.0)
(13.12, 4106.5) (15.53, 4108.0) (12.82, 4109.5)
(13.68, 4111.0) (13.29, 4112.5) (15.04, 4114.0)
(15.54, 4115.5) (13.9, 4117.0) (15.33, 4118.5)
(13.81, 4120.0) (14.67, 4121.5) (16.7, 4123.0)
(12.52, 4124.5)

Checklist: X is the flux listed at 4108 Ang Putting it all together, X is 15.53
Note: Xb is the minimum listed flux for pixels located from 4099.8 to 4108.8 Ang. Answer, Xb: 7.814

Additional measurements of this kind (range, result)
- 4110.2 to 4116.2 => 13.29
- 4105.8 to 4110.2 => 12.82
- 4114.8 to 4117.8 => 13.9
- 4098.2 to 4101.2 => 12.16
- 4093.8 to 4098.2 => 13.94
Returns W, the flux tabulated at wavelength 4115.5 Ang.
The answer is 15.54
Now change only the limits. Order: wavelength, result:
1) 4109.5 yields 12.82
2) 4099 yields 13.14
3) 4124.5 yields 12.52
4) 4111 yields 13.68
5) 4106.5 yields 13.12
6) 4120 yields 13.81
